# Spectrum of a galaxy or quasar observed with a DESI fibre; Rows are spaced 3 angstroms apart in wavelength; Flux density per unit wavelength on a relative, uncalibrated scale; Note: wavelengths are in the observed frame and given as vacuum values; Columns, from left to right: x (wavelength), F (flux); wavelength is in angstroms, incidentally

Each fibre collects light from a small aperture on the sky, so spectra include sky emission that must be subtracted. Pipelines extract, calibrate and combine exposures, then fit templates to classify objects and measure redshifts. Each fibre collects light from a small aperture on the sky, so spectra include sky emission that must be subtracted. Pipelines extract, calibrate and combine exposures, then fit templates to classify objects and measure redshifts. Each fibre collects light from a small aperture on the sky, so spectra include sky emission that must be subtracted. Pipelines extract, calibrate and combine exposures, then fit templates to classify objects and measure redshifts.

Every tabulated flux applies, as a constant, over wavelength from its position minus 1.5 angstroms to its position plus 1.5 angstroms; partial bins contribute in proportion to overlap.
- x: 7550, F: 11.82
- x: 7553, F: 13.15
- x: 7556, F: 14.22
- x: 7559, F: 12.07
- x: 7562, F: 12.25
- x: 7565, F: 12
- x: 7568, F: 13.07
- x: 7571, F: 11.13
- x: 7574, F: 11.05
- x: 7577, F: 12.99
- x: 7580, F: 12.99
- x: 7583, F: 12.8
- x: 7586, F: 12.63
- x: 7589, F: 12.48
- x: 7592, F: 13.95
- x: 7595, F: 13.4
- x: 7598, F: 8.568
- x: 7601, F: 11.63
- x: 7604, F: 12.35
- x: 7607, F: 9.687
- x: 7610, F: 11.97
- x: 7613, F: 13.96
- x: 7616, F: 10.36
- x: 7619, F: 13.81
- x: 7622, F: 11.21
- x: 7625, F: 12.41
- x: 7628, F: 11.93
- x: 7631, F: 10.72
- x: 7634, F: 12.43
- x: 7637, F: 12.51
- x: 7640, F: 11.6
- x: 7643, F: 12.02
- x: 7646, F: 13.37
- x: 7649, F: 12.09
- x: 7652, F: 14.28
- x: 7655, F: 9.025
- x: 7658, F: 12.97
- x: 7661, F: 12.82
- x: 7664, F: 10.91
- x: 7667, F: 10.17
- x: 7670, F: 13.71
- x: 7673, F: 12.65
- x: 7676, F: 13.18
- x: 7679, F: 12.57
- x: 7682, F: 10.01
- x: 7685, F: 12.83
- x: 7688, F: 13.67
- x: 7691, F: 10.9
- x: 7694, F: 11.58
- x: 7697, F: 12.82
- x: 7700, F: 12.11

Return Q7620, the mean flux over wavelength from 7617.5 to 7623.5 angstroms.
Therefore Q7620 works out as 12.5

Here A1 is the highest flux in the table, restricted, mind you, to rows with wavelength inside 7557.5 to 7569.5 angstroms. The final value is 13.07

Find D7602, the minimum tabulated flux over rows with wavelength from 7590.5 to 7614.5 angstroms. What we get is 8.568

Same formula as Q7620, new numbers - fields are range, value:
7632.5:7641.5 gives 12.2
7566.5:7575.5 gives 11.8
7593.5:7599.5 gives 11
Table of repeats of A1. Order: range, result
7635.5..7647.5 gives 13.37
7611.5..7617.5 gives 13.96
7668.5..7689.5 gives 13.71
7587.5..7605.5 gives 13.95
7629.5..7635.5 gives 12.43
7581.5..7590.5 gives 12.8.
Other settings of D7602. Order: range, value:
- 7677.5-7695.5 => 10.01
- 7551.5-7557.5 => 13.15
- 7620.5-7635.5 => 10.72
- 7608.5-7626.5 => 10.36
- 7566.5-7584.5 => 11.05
